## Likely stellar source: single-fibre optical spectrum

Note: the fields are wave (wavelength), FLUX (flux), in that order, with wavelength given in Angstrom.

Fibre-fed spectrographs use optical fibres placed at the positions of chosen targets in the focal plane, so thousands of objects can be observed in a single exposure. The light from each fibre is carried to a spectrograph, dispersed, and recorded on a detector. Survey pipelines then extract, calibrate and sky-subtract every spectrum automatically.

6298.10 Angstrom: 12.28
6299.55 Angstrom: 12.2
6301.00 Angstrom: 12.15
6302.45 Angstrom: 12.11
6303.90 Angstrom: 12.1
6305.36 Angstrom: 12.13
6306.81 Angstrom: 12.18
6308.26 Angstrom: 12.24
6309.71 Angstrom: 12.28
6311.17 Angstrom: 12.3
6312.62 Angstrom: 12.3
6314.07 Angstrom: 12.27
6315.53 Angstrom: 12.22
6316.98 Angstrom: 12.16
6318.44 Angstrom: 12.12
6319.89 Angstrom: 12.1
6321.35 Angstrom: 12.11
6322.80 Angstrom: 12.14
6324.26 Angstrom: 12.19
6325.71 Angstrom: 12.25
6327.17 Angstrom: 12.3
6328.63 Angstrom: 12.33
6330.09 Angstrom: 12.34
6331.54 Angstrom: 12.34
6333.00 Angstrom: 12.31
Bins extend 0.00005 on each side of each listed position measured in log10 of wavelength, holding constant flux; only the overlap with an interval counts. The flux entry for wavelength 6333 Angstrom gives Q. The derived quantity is 12.31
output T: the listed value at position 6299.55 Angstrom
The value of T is 12.2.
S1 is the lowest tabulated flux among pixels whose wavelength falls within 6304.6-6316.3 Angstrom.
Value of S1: 12.13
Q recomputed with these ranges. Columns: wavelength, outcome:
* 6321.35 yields 12.11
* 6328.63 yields 12.33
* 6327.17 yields 12.3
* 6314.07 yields 12.27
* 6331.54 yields 12.34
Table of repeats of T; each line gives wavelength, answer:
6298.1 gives 12.28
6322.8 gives 12.14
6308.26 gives 12.24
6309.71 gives 12.28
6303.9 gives 12.1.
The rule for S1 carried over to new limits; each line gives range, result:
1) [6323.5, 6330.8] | 12.19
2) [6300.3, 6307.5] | 12.1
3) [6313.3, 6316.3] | 12.22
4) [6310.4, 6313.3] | 12.3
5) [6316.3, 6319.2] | 12.12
